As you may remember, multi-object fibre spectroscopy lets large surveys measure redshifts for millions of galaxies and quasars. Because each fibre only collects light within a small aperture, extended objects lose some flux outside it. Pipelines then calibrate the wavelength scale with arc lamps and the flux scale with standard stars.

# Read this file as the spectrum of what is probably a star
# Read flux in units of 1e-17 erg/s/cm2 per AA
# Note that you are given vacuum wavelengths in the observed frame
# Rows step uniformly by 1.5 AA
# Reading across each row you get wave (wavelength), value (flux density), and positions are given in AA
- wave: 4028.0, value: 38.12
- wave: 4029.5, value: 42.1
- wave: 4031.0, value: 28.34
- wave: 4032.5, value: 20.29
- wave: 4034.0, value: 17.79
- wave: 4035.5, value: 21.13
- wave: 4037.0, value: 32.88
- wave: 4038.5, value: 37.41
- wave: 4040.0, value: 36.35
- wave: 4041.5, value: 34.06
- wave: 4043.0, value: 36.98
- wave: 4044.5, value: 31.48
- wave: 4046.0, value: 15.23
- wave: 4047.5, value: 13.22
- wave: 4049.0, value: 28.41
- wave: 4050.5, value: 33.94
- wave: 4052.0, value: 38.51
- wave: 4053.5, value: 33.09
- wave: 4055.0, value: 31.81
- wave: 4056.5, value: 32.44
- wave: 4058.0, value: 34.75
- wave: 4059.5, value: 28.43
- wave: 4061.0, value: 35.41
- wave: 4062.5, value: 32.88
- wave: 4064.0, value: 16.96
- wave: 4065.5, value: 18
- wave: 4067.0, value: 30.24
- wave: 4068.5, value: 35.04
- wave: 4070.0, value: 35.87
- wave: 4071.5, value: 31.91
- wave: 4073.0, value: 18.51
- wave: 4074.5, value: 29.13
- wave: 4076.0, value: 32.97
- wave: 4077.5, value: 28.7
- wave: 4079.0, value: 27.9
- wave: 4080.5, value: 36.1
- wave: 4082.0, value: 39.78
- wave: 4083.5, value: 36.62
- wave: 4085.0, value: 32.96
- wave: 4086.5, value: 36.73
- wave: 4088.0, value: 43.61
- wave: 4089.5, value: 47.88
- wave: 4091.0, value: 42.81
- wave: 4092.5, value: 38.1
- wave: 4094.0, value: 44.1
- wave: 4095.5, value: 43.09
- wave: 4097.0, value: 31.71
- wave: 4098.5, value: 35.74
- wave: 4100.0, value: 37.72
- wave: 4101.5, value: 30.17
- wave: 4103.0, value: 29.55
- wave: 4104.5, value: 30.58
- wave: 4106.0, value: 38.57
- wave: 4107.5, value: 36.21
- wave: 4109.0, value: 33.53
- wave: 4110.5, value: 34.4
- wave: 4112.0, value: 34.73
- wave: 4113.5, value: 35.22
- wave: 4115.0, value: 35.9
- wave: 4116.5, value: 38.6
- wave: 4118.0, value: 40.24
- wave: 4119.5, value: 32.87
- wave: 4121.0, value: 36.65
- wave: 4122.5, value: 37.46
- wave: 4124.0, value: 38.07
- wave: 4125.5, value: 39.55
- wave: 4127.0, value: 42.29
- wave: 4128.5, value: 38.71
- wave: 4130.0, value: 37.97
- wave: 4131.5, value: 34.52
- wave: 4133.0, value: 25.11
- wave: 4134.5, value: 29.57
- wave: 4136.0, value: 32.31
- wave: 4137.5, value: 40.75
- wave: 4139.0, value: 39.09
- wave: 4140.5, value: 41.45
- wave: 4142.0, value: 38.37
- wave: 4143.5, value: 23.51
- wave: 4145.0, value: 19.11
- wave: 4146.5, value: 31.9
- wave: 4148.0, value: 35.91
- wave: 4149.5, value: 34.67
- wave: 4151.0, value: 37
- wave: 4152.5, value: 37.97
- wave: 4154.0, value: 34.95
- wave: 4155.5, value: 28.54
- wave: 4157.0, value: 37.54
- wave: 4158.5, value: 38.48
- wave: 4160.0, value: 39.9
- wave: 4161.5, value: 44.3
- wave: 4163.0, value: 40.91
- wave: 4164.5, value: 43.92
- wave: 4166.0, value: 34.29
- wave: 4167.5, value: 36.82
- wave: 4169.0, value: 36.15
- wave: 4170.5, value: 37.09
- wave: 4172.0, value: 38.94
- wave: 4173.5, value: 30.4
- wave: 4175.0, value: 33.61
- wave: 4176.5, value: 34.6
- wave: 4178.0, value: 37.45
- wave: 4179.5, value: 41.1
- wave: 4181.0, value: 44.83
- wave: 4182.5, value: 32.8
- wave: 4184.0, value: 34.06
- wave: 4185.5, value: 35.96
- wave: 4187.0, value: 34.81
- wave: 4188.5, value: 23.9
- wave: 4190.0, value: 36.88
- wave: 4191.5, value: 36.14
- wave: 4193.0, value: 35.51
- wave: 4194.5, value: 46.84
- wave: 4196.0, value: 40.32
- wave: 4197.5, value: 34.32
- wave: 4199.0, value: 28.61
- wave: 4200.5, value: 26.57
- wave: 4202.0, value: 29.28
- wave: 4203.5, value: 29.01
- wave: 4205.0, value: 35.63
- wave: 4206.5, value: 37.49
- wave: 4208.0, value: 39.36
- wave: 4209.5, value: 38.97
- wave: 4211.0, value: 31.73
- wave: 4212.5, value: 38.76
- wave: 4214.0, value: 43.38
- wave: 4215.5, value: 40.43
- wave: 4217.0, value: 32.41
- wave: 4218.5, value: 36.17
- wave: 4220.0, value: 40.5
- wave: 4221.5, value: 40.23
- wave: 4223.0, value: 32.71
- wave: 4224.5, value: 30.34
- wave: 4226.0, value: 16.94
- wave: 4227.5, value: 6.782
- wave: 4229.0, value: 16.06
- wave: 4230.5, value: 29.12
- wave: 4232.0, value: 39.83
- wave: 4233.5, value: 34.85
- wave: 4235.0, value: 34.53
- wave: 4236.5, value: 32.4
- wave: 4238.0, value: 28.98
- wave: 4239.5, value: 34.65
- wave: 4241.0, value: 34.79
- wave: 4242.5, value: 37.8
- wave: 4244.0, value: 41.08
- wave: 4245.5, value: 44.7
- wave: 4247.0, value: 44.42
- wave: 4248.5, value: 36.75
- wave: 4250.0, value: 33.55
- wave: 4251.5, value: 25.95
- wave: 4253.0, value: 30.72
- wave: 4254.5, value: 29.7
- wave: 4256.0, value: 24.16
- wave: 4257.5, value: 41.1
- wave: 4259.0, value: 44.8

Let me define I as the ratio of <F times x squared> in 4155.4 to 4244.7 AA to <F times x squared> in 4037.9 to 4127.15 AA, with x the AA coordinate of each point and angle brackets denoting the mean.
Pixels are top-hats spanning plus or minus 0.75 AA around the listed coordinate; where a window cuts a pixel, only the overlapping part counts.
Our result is 1.09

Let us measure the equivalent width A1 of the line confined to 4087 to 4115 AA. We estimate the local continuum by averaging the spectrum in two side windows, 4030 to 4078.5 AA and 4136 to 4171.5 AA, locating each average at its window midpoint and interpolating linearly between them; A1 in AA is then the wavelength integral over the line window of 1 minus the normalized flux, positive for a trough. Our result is -4.03 AA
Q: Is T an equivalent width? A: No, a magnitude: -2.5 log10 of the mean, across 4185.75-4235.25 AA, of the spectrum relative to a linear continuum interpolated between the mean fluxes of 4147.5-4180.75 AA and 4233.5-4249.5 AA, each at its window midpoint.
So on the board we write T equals 0.11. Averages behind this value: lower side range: 37.2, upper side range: 36.9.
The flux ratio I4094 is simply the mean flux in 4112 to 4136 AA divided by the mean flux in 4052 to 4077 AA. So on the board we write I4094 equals 1.20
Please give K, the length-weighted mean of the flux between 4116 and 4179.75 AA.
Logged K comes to 36.1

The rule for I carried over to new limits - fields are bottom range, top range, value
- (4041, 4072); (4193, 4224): 1.30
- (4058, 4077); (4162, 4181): 1.36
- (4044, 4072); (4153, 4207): 1.30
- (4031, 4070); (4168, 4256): 1.27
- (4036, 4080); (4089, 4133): 1.26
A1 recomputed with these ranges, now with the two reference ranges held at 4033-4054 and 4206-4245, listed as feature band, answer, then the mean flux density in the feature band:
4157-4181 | -4.4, 38.1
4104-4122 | -2.9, 35.7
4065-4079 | 0.4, 29.1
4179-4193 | -1.3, 35.5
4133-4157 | -1.5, 33.5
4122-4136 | -2.0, 35.7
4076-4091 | -3.3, 36.8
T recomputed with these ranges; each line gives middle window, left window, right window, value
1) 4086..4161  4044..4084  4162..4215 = -0.106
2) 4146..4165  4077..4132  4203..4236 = -0.068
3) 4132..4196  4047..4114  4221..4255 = -0.098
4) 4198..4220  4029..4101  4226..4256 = -0.101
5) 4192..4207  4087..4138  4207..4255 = 0.006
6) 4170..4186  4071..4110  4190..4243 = -0.075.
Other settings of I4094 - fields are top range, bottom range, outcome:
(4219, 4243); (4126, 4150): 0.90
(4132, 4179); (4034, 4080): 1.19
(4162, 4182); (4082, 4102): 0.97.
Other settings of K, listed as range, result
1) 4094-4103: 35.9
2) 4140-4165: 35.7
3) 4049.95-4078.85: 30.4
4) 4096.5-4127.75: 35.7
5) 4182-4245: 33.6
